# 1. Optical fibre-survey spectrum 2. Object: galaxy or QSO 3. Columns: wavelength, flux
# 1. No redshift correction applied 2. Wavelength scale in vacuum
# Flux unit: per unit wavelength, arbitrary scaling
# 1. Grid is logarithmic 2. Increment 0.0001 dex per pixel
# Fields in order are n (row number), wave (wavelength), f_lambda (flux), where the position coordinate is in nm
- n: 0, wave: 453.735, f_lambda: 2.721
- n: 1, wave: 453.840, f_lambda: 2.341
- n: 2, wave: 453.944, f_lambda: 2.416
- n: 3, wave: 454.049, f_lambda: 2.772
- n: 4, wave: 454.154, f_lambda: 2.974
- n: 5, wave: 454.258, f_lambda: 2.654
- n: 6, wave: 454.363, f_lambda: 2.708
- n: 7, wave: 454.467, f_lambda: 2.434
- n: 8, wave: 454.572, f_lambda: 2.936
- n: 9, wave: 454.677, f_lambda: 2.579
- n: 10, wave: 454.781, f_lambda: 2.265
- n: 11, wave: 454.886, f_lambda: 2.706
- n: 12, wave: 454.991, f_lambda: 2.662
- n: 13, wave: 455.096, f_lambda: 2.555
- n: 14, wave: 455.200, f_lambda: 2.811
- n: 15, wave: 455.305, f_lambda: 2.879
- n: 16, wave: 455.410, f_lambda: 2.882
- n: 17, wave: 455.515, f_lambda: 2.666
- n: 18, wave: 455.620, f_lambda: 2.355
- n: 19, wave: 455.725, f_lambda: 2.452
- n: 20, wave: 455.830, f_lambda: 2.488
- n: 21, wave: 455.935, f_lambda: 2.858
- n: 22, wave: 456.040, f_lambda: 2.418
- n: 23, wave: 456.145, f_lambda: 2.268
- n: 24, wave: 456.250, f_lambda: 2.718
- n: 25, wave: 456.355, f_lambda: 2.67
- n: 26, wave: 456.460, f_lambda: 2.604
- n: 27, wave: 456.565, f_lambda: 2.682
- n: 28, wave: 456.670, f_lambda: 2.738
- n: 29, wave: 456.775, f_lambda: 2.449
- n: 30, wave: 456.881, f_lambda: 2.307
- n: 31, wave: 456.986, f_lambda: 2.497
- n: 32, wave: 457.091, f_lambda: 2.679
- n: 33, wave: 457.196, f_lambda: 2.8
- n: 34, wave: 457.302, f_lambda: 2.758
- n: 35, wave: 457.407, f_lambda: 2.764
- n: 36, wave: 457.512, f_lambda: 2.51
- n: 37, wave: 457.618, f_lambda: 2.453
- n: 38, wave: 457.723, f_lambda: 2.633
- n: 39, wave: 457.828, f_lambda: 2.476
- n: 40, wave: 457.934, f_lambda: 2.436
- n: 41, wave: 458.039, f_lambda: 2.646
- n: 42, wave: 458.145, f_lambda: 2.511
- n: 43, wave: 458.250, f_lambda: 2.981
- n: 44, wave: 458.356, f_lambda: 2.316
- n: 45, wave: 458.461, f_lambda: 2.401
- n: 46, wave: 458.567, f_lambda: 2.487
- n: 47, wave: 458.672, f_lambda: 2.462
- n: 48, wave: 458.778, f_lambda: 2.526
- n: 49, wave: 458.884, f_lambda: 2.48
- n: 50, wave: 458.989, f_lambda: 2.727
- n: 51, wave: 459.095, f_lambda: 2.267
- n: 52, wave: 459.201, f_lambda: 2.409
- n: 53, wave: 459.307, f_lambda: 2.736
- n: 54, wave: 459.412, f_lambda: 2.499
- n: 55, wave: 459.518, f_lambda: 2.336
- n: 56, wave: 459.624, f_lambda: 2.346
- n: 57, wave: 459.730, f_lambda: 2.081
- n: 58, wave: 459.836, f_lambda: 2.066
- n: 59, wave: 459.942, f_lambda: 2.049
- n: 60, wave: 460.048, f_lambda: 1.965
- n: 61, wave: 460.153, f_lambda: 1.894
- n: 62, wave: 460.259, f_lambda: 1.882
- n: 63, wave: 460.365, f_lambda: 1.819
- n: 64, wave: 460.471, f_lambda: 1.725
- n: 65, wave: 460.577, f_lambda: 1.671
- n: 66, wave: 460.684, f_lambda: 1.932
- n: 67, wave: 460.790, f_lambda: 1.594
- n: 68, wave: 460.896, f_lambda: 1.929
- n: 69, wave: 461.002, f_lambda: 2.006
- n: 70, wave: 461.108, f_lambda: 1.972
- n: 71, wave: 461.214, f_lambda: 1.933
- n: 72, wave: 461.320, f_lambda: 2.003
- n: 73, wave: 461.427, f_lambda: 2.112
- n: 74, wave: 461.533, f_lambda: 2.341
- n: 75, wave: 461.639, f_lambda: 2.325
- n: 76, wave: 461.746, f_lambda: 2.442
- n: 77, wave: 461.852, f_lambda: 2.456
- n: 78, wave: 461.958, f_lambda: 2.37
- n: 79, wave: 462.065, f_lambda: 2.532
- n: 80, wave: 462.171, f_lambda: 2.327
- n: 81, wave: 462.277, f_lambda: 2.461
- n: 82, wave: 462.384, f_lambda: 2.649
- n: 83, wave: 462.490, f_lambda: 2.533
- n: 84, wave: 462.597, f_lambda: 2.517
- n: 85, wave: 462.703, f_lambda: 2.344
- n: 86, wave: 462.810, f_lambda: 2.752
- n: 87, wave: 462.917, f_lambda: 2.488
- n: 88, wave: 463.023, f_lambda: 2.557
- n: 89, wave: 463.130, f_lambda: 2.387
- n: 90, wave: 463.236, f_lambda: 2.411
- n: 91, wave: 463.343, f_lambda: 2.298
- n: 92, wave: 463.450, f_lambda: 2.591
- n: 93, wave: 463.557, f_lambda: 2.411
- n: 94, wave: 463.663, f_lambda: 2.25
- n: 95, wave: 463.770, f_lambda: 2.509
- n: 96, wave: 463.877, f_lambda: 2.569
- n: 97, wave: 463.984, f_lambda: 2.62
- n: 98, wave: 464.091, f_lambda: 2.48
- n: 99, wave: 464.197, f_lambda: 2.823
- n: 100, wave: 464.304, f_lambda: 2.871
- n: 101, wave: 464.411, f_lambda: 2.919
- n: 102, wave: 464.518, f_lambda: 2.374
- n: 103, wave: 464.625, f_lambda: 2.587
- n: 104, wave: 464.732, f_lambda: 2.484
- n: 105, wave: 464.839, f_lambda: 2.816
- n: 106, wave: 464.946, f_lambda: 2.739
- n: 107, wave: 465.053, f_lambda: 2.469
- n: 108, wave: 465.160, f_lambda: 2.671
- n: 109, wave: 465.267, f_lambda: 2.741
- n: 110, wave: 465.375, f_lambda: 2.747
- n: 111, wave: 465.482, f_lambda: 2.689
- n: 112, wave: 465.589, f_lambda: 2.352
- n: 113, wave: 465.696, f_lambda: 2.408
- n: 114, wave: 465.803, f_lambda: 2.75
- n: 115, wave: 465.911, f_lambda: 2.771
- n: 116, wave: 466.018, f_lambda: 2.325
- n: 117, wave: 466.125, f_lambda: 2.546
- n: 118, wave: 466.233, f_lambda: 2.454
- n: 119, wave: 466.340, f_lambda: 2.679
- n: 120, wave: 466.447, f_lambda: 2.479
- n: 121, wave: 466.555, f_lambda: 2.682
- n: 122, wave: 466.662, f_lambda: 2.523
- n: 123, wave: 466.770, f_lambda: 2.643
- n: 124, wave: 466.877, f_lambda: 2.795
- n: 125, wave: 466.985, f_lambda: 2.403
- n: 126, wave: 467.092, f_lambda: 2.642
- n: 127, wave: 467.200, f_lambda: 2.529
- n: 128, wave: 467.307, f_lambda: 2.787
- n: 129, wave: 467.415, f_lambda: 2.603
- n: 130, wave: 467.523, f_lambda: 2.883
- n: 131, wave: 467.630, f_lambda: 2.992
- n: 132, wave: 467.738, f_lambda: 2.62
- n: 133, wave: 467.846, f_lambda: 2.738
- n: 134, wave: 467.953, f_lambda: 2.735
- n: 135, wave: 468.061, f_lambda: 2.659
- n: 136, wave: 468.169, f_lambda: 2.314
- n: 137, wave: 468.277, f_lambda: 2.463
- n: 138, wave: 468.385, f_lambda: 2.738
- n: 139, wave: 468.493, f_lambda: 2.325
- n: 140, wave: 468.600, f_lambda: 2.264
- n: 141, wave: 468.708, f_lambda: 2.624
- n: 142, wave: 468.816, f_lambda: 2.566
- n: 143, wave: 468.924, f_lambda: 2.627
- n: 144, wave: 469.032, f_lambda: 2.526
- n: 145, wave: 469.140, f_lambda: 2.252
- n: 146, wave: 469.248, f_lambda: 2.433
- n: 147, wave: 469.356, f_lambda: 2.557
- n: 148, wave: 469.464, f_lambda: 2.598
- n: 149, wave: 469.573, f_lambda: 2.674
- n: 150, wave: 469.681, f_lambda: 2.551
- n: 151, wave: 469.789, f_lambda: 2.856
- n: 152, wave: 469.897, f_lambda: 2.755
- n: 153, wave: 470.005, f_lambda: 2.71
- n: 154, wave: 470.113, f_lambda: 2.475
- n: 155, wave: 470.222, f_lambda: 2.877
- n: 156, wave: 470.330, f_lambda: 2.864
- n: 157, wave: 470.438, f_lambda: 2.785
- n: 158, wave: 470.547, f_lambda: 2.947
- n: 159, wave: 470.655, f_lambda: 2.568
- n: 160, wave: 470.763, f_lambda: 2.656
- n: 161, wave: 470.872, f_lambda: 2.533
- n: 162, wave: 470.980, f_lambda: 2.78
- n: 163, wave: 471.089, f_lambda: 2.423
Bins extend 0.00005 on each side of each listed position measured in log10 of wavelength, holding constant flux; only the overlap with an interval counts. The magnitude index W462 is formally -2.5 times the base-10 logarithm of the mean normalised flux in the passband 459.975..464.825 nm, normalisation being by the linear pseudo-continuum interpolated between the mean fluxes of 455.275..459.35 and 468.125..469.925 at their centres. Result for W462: 0.11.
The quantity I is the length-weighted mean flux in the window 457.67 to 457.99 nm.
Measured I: 2.52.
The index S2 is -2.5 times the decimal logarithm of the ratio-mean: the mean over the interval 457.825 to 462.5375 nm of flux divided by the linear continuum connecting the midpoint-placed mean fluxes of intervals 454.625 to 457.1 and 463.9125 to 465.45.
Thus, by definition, 0.16 mag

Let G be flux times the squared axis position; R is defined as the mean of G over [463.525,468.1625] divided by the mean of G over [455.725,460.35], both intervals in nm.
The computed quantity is 1.10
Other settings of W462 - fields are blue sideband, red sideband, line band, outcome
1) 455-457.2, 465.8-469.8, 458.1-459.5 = 0.035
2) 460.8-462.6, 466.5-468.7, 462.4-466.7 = -0.057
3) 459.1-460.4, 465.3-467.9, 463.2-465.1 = -0.043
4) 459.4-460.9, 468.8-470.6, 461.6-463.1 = -0.166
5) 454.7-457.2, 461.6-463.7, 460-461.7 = 0.269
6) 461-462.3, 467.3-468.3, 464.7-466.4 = -0.034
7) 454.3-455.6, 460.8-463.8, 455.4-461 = 0.059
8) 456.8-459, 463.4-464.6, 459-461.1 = 0.232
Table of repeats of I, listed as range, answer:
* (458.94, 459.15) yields 2.49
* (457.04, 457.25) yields 2.73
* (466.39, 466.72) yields 2.56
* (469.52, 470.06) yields 2.71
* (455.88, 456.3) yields 2.56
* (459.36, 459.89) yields 2.26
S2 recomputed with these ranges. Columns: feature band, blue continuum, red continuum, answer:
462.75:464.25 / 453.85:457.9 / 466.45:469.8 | 0.04 mag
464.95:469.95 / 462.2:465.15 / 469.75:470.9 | 0.02 mag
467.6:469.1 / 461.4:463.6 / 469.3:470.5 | 0.03 mag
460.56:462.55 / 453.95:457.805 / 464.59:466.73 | 0.18 mag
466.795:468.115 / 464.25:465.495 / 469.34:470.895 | 0.00 mag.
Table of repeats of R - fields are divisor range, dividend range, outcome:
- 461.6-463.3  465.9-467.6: 1.08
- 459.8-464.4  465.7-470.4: 1.17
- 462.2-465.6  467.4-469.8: 1.03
